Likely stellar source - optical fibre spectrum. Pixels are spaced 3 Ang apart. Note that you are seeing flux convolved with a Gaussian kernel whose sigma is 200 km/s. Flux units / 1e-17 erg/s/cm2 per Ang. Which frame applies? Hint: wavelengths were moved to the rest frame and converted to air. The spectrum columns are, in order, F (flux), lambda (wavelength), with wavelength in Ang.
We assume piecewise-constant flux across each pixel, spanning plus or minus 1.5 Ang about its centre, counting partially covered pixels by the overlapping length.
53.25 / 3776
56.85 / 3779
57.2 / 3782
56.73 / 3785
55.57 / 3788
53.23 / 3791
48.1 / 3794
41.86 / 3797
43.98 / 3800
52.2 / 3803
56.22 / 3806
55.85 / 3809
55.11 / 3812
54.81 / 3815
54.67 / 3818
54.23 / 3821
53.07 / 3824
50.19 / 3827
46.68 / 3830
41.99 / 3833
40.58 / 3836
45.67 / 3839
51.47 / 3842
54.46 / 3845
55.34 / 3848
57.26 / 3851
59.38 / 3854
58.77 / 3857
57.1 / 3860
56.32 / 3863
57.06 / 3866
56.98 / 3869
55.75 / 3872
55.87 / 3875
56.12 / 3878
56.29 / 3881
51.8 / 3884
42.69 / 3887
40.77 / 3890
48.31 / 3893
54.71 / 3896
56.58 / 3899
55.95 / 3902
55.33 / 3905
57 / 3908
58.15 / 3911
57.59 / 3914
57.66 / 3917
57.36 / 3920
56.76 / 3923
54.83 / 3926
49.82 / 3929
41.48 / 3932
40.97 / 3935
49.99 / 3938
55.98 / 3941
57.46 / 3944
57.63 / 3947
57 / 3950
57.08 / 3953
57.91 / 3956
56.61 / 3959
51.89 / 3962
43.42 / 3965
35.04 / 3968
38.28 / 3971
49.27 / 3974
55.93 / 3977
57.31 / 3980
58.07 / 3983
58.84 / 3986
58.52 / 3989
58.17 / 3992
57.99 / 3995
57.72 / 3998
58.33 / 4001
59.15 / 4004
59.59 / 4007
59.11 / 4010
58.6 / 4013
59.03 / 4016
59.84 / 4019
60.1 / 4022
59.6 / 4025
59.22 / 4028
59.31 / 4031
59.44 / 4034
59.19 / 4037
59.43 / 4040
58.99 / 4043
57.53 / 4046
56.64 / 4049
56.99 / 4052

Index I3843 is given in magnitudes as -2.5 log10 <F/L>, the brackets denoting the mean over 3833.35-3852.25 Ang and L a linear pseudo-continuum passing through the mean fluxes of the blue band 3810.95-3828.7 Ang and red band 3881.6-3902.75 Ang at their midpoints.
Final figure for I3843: 0.05 mag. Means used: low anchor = 53.6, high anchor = 50.2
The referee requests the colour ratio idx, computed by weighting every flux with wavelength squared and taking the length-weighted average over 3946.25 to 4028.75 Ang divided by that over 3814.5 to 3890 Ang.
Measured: 1.1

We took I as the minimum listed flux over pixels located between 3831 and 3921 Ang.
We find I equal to 40.58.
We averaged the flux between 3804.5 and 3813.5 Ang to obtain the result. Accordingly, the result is 55.7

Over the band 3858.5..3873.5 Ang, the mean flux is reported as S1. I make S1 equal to 56.6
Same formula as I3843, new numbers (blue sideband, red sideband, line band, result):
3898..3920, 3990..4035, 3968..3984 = 0.17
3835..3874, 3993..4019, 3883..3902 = 0.12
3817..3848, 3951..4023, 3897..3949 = -0.03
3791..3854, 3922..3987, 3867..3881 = -0.10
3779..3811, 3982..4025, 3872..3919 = 0.03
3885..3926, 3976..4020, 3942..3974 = 0.10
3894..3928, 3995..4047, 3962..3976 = 0.32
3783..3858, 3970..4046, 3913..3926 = -0.04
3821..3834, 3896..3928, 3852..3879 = -0.09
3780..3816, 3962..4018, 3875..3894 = 0.08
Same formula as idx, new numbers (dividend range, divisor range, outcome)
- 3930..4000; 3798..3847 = 1.12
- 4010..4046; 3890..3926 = 1.14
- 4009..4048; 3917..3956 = 1.16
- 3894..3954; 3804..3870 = 1.07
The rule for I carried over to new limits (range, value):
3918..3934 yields 41.48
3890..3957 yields 40.77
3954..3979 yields 35.04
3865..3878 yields 55.75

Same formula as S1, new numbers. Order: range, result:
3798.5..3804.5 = 48.1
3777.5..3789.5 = 56.6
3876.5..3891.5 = 49.5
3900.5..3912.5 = 56.6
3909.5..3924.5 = 57.5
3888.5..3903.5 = 51.3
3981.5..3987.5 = 58.5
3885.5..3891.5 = 41.7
